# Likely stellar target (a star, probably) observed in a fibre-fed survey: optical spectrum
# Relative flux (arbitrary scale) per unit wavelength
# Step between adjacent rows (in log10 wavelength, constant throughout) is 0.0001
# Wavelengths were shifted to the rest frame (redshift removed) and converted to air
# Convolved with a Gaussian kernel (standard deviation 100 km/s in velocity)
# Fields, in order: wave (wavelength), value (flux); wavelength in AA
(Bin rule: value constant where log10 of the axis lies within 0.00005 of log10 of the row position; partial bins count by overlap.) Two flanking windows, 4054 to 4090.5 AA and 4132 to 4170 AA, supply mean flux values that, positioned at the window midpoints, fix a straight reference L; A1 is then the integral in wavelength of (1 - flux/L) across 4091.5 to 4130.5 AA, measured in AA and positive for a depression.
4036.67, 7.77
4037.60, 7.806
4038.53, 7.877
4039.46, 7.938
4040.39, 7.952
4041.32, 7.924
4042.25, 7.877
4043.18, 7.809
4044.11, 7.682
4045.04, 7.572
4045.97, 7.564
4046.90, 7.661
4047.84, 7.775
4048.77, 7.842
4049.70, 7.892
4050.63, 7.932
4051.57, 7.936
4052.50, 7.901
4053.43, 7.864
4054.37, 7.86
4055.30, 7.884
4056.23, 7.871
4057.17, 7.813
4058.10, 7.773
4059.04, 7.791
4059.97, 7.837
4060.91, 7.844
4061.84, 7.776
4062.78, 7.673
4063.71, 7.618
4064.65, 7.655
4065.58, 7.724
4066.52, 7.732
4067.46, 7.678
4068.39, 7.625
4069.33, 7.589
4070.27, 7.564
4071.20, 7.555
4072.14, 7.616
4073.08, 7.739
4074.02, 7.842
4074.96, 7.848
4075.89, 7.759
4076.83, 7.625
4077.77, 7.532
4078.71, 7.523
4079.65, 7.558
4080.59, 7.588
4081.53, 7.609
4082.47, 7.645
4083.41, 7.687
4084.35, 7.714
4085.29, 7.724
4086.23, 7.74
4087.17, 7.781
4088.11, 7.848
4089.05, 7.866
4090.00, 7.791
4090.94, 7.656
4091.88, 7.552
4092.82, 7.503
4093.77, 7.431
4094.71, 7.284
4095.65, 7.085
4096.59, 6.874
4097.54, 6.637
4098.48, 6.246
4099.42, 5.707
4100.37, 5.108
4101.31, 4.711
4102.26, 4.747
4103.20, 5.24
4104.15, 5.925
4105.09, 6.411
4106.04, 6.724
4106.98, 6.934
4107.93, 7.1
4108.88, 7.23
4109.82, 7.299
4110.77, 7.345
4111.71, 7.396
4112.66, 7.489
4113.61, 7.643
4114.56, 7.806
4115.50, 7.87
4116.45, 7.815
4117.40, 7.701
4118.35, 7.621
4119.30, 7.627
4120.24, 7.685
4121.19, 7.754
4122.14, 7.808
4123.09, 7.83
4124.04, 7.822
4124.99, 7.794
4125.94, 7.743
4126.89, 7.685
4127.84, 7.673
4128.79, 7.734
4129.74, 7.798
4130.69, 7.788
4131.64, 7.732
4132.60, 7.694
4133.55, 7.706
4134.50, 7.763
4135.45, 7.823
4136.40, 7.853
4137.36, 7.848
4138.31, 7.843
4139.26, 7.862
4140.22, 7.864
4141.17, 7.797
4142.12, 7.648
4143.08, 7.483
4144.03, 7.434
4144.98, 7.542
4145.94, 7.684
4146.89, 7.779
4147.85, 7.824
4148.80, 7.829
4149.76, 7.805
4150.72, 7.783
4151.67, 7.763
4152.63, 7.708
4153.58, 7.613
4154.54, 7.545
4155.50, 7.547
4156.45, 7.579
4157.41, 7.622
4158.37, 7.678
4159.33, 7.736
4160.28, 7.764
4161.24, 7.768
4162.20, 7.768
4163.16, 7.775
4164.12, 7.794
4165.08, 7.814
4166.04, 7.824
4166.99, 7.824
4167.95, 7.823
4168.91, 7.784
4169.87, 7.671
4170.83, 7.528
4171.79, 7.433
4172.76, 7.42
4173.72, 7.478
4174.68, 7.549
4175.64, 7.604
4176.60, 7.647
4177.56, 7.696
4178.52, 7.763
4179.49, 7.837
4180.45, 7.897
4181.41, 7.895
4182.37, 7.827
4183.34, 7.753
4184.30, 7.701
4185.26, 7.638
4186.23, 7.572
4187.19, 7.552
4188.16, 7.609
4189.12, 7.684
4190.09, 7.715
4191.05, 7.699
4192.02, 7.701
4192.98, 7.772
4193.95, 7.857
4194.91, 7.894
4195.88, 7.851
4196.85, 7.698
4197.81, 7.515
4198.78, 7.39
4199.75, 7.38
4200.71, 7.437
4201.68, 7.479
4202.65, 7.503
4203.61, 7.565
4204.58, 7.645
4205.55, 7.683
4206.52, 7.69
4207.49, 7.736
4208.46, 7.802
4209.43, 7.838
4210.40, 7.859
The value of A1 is 3.1 AA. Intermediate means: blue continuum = 7.72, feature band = 7.11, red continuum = 7.73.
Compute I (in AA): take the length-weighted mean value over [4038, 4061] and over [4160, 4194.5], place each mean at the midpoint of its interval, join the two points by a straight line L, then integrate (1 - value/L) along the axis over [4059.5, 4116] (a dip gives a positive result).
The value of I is 3.7 AA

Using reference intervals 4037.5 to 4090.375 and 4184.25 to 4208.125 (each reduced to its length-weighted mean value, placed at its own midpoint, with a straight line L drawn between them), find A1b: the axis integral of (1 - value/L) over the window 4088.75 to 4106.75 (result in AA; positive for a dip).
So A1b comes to 2.7 AA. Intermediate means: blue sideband 7.75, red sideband 7.64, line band 6.54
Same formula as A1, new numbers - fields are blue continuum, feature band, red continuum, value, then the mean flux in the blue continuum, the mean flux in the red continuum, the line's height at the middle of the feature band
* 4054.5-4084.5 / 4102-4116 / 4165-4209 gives 1.41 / 7.7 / 7.67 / 7.69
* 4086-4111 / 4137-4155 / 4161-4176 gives -0.80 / 6.79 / 7.68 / 7.39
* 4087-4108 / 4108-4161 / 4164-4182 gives -3.80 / 6.68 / 7.7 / 7.18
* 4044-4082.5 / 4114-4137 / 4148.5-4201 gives -0.15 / 7.72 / 7.69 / 7.7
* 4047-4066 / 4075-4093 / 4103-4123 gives -0.28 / 7.81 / 7.3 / 7.56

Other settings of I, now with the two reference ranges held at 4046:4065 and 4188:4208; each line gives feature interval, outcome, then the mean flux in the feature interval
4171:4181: 0.0 AA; 7.63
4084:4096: 0.2 AA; 7.62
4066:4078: 0.2 AA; 7.67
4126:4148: -0.1 AA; 7.73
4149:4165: 0.0 AA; 7.7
